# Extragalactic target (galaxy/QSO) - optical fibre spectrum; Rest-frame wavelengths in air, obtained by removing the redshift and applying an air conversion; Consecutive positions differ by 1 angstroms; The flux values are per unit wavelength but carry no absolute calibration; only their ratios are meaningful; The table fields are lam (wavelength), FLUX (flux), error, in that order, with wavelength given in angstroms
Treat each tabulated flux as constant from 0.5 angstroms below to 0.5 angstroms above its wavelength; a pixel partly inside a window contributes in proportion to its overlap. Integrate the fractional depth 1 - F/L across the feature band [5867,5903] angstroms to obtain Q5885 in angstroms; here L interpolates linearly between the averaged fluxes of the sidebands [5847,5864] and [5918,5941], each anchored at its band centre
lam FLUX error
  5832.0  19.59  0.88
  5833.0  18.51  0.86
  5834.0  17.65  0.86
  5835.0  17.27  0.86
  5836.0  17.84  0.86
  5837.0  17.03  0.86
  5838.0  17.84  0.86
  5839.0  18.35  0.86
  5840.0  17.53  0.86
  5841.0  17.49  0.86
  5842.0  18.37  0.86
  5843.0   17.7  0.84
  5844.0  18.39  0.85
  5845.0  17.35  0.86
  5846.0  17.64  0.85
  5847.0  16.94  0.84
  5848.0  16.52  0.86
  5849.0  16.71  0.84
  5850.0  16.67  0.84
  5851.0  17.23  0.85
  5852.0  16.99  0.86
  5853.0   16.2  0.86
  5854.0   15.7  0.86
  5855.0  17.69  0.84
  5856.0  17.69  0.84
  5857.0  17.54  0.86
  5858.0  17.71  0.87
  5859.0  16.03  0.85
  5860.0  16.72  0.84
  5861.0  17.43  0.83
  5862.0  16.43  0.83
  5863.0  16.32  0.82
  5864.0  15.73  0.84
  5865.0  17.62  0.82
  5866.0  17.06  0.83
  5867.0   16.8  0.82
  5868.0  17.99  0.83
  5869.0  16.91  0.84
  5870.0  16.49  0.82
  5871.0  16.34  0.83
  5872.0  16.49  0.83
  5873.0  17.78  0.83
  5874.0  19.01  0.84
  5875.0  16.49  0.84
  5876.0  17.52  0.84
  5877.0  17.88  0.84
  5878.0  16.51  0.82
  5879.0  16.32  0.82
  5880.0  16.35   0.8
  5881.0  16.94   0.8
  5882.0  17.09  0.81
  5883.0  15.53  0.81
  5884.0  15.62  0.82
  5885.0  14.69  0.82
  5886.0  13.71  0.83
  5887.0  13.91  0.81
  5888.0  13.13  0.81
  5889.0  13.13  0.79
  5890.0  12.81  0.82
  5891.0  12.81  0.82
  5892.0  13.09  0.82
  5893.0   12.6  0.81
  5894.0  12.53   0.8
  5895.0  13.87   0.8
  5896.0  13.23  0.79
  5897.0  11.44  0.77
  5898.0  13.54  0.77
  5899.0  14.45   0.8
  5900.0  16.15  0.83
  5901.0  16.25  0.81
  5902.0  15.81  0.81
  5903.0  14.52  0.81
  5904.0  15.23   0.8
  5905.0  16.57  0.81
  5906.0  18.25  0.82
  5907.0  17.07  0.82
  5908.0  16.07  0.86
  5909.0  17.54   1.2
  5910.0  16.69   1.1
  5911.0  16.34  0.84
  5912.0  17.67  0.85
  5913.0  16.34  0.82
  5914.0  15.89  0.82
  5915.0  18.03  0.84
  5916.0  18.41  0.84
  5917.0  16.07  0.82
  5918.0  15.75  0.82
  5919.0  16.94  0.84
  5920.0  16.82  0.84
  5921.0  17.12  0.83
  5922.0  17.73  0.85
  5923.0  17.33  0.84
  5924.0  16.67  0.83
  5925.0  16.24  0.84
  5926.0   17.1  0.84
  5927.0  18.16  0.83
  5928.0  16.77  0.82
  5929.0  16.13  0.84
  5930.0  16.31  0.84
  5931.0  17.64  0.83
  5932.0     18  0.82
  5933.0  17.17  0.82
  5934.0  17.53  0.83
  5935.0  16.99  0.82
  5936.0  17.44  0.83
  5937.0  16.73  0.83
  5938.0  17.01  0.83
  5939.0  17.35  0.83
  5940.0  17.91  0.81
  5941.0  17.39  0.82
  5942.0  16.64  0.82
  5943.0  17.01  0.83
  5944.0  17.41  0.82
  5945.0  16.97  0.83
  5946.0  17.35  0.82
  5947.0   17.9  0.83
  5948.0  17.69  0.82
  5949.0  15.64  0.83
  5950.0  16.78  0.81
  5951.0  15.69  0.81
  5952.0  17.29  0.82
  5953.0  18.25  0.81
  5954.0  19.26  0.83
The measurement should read 3.5 angstroms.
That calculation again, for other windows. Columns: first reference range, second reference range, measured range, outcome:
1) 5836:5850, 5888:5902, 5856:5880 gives -2.1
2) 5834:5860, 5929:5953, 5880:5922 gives 4.4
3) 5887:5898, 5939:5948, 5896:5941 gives -4.2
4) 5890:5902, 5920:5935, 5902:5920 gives -1.6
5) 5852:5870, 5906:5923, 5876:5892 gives 1.7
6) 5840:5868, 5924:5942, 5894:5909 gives 1.7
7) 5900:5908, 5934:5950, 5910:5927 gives -0.4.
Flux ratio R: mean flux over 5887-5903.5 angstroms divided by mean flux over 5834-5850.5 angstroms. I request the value 0.78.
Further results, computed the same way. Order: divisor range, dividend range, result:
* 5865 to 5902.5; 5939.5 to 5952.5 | 1.11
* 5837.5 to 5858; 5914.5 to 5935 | 0.99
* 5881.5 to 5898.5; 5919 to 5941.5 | 1.25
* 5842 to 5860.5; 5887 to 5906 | 0.82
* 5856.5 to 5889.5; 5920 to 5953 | 1.04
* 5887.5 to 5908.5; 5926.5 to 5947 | 1.19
